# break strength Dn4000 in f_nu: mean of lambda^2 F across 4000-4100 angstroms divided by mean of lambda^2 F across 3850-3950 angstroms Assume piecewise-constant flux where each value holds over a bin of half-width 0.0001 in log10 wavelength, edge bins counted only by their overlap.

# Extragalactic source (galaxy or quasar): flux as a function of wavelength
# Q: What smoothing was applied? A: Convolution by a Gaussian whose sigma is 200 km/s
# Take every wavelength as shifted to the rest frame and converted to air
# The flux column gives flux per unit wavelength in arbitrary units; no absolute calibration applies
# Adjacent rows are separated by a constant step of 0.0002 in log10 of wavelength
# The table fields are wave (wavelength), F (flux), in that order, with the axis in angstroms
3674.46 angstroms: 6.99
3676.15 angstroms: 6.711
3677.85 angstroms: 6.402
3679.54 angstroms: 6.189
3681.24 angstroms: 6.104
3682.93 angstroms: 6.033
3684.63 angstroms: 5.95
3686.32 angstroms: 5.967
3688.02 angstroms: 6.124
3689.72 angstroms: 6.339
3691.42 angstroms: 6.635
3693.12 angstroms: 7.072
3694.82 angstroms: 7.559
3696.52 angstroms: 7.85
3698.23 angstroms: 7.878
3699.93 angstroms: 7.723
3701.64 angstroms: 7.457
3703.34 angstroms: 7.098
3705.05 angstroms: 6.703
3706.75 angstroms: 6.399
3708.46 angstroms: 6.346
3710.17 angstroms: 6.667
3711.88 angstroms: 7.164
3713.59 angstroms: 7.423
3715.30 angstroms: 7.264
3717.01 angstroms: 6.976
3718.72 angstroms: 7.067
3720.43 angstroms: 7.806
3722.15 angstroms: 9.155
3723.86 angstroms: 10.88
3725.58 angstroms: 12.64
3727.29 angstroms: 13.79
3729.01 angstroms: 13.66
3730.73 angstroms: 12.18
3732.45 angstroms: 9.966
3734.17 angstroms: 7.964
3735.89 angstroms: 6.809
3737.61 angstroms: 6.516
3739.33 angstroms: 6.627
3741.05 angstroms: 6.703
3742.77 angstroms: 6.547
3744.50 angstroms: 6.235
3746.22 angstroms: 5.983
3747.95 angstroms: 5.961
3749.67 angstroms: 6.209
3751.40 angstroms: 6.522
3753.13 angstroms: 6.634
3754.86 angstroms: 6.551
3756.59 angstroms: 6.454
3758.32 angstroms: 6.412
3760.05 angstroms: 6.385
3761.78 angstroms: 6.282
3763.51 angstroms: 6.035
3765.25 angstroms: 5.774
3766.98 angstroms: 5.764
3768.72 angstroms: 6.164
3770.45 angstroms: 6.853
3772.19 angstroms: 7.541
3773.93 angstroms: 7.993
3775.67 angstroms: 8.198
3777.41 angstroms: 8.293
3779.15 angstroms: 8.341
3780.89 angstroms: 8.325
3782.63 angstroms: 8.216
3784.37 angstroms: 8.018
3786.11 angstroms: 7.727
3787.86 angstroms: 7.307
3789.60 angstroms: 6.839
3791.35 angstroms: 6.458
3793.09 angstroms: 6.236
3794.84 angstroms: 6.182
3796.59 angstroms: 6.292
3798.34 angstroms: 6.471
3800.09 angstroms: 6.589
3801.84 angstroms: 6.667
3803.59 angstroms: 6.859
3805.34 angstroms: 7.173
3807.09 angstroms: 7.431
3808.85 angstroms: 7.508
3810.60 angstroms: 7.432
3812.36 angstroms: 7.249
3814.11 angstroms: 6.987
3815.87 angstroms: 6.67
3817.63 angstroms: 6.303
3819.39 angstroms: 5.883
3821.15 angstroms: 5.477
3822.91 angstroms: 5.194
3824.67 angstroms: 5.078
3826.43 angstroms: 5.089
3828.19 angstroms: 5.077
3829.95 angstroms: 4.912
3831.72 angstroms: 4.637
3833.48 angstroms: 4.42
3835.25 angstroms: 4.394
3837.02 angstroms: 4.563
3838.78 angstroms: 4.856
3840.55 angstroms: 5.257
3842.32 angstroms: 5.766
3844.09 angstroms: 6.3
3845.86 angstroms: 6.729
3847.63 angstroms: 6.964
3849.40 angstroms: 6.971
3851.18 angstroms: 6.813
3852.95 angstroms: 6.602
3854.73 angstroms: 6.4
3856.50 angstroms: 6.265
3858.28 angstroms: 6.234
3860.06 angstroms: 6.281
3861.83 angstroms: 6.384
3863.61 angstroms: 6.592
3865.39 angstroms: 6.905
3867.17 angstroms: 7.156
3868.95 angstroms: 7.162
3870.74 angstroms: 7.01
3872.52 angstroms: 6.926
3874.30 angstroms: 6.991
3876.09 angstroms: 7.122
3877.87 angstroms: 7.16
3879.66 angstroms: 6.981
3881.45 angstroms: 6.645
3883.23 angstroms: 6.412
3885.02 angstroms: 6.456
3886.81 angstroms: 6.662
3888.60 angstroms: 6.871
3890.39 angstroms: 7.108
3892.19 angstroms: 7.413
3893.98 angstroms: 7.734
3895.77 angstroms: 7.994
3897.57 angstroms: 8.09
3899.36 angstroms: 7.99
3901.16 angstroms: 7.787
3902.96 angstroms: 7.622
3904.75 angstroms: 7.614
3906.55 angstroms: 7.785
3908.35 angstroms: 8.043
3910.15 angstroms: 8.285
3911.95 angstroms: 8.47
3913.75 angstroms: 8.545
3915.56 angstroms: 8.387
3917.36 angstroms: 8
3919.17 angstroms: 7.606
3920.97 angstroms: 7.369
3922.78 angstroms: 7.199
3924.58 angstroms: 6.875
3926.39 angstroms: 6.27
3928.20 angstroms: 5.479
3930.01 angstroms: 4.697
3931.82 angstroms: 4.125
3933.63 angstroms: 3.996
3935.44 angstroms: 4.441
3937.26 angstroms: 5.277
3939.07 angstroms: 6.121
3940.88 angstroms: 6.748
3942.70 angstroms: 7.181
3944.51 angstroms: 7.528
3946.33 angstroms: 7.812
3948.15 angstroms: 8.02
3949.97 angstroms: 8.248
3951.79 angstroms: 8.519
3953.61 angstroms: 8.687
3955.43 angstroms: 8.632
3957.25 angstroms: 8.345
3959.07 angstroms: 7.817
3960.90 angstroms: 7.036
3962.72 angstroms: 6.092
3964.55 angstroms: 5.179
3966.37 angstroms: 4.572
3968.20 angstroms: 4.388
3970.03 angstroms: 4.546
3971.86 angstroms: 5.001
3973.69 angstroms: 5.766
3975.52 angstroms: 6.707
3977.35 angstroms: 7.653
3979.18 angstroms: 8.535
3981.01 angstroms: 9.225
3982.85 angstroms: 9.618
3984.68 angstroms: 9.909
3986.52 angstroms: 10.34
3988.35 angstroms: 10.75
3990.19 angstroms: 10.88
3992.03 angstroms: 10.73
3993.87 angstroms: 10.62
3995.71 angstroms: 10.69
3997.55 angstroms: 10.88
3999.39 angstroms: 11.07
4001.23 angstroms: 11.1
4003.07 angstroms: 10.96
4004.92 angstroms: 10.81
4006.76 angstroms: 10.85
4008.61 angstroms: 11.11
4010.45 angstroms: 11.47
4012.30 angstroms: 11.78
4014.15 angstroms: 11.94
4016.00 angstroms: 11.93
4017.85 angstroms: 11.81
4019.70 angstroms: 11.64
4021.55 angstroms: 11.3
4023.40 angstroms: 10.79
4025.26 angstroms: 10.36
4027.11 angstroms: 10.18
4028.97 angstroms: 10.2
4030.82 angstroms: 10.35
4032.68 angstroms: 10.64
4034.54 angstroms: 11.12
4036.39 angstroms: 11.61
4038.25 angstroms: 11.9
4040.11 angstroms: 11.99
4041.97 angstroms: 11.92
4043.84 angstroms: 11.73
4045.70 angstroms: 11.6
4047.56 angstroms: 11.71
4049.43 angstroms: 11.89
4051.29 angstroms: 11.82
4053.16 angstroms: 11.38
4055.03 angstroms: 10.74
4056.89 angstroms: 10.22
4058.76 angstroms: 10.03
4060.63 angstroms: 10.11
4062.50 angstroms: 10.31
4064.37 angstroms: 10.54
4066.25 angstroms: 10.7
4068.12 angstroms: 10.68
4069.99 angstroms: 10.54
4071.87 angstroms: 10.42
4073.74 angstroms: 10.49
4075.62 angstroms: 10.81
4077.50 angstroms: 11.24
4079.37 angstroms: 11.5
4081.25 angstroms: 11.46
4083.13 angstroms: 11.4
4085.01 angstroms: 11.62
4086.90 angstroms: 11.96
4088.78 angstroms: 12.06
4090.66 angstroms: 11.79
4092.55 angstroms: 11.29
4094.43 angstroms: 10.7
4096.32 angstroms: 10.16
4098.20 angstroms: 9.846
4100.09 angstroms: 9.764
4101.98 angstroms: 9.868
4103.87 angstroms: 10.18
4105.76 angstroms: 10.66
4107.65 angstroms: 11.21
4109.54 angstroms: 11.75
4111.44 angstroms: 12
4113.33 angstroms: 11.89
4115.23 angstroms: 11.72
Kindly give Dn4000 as 1.72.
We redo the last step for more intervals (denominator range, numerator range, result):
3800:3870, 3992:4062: 1.99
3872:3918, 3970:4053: 1.49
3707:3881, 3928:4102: 1.56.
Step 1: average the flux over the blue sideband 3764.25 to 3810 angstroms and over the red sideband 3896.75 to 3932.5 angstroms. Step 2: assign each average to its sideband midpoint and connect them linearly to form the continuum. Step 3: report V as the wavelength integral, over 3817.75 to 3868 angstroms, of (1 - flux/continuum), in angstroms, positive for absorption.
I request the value 9.6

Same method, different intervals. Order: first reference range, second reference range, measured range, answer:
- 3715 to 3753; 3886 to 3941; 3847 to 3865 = 2.09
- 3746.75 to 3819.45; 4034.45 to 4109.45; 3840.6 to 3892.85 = 8.94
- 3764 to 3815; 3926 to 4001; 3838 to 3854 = 2.22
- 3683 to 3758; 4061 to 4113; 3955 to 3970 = 5.31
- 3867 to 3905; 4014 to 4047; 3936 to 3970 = 8.07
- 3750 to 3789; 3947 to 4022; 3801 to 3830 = 4.53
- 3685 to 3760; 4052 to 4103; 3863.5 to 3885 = 4.93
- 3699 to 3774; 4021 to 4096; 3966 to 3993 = 5.91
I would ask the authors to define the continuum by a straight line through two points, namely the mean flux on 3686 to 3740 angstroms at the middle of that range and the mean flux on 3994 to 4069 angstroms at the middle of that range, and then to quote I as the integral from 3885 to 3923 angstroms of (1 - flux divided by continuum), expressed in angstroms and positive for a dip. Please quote 8.33 angstroms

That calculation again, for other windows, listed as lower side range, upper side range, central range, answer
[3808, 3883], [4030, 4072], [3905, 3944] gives 6.3 angstroms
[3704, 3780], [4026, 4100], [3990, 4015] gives -1.7 angstroms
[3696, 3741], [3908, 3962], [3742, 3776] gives 6.8 angstroms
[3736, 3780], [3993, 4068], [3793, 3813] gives 1.5 angstroms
